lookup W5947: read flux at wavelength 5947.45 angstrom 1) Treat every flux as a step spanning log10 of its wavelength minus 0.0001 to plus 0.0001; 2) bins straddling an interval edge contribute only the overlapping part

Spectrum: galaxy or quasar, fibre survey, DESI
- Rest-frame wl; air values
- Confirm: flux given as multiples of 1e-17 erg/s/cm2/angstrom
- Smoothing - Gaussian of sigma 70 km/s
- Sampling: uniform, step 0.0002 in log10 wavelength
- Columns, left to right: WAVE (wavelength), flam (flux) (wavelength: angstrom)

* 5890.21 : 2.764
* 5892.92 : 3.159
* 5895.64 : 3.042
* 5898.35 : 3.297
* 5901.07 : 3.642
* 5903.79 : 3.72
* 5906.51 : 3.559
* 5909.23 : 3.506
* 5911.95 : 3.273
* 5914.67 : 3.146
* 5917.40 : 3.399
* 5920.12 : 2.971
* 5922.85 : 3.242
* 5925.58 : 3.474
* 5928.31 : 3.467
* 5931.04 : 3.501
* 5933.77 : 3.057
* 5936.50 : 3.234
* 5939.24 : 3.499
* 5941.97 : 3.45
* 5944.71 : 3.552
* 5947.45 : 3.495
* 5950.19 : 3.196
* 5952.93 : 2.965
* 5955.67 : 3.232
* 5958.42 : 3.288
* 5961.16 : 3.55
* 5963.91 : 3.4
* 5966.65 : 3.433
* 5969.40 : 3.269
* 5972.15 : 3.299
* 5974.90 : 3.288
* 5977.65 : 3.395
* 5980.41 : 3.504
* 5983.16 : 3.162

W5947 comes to 3.495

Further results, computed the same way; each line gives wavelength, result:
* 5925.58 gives 3.474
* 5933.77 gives 3.057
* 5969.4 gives 3.269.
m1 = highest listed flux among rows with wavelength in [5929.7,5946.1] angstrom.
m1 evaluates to 3.552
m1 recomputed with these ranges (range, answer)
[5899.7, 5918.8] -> 3.72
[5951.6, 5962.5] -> 3.55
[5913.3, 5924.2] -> 3.399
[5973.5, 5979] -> 3.395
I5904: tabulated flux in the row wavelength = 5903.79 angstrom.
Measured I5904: 3.72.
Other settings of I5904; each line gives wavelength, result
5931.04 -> 3.501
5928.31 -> 3.467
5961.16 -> 3.55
